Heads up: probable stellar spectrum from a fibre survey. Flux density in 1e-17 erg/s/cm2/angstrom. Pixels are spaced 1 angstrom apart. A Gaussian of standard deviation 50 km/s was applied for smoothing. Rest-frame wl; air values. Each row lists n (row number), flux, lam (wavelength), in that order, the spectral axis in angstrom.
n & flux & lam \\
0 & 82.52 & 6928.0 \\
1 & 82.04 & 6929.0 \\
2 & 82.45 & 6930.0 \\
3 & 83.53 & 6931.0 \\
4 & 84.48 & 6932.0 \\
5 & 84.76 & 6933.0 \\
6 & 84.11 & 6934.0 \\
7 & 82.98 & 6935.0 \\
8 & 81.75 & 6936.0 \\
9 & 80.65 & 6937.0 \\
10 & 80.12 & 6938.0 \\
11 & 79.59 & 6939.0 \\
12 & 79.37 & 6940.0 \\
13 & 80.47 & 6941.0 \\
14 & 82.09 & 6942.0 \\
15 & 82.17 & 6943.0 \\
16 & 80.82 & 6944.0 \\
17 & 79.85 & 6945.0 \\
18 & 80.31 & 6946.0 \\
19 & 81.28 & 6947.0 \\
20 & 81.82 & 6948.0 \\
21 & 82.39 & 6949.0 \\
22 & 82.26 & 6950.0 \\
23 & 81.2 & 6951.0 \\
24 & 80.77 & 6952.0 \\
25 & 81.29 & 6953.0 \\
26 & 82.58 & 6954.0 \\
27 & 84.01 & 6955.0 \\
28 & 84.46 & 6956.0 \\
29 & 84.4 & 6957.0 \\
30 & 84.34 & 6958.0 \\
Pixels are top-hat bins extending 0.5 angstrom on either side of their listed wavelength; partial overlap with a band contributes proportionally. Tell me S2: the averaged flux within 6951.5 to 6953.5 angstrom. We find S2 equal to 81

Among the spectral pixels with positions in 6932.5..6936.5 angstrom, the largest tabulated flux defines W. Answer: 84.76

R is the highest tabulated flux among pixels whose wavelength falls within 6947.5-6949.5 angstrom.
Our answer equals 82.39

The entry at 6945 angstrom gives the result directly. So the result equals 79.85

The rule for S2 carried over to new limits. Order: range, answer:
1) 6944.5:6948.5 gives 80.8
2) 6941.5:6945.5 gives 81.2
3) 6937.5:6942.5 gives 80.3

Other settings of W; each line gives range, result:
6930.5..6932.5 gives 84.48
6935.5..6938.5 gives 81.75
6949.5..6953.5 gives 82.26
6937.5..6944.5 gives 82.17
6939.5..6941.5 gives 80.47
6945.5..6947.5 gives 81.28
